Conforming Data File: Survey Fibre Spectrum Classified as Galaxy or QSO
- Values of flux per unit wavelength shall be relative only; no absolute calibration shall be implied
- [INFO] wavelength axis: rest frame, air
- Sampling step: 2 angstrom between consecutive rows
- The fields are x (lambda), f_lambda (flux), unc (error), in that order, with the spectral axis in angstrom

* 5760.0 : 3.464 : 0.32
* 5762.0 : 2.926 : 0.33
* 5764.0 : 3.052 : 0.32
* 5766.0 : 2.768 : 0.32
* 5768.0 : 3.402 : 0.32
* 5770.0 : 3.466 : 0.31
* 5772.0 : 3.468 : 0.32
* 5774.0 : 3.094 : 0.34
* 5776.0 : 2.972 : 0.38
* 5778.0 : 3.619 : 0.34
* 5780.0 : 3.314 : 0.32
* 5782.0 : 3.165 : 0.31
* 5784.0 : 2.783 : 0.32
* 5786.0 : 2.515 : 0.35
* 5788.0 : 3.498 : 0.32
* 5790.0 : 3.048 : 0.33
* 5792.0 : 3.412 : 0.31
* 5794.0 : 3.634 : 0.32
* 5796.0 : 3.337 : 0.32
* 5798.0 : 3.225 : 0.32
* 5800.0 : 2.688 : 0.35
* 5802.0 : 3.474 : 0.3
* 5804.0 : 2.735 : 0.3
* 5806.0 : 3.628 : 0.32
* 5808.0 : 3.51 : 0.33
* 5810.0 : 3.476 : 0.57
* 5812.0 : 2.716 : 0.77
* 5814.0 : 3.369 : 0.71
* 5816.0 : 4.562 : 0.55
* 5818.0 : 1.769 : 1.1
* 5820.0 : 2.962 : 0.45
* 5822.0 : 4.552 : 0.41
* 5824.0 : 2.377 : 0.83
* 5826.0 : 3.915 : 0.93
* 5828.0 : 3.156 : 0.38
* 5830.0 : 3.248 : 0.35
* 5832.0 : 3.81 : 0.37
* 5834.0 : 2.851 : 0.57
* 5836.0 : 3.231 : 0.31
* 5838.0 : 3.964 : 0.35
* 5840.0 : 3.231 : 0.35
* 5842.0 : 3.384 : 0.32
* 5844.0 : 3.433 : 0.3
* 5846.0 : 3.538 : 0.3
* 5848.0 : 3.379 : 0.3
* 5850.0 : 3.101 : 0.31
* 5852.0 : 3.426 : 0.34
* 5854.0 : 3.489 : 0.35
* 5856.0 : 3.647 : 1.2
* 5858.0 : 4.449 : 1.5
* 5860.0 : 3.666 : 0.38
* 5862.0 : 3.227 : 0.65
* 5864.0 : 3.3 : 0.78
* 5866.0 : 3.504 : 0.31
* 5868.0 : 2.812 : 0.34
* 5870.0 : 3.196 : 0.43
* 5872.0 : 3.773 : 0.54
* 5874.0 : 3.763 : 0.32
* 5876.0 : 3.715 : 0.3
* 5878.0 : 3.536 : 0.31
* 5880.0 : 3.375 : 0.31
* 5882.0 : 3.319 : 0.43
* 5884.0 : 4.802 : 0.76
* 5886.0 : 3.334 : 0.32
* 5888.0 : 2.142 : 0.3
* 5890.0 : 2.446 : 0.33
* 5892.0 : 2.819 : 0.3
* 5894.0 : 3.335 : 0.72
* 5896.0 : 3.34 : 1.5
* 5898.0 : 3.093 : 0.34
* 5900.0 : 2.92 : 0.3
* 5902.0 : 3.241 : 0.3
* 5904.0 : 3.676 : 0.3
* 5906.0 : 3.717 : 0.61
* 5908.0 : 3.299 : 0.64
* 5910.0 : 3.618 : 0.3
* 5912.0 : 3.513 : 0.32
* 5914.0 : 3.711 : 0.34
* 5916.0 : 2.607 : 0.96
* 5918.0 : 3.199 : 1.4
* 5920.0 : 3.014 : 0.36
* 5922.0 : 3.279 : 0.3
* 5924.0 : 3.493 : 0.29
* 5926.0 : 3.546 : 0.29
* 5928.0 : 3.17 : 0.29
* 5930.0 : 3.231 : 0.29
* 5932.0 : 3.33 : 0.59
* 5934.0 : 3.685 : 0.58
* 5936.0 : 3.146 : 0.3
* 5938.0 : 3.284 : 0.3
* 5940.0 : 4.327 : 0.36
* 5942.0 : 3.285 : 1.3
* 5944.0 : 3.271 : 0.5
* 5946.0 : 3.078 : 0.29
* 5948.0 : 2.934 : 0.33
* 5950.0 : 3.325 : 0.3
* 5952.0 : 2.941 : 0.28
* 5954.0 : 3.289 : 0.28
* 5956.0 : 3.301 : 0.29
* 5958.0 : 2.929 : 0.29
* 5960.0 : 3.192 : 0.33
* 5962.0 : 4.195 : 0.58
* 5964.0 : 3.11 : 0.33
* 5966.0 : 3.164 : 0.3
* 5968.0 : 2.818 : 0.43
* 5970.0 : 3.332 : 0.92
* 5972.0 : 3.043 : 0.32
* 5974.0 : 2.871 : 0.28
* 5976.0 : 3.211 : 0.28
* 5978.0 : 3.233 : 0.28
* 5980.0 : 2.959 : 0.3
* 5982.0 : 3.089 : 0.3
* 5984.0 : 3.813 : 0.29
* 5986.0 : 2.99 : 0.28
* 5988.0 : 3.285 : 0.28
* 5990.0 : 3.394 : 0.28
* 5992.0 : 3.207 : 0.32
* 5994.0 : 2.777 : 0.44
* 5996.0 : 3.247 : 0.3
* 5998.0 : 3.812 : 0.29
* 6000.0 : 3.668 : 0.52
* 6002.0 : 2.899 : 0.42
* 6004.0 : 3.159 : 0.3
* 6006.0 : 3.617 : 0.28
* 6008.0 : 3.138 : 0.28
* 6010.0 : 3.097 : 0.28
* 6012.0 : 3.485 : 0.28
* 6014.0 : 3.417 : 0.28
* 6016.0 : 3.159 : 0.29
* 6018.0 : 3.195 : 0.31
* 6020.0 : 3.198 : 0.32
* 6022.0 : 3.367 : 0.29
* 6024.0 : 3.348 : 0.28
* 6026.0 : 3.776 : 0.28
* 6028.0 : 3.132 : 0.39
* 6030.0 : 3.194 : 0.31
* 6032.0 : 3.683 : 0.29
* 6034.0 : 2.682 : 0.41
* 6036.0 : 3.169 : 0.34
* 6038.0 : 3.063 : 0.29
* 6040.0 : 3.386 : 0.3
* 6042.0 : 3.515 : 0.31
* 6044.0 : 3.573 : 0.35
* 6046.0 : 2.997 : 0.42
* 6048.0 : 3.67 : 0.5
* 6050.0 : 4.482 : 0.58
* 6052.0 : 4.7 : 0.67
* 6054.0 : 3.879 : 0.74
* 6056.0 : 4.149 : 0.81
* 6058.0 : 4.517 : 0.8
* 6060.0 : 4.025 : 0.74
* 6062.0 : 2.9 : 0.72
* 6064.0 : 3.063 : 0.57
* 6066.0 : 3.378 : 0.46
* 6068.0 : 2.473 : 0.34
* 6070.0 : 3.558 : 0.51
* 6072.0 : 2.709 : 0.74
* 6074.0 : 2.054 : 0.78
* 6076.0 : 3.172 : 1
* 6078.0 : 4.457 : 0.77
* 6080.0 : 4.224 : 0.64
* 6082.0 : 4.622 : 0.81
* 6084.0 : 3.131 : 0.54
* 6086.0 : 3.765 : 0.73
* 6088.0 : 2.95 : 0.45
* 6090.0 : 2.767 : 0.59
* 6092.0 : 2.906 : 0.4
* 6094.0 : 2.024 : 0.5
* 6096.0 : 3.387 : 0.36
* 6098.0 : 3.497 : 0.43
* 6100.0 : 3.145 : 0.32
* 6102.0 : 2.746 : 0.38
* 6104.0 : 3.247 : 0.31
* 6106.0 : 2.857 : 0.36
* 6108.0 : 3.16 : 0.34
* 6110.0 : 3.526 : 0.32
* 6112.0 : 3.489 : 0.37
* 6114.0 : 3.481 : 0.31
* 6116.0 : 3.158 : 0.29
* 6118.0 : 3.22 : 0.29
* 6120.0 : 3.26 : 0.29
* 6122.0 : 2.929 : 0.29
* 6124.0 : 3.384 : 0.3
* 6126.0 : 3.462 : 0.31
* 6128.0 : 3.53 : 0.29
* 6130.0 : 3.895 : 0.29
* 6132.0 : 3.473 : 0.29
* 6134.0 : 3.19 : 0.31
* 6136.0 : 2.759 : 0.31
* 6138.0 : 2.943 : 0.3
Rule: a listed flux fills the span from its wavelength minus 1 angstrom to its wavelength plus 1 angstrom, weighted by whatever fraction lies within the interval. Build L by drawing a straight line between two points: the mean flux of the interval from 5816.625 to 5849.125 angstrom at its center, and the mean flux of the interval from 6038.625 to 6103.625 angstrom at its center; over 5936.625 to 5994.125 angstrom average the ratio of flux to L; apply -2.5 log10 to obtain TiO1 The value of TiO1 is 0.05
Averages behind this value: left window 3.31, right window 3.43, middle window 3.24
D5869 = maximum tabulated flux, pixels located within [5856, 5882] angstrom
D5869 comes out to 4.449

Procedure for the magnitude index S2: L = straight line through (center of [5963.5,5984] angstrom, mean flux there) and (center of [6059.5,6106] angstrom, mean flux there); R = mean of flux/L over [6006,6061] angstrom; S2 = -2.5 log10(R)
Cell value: -0.114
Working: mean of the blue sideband 3.12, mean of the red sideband 3.21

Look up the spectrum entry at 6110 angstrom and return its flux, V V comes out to 3.526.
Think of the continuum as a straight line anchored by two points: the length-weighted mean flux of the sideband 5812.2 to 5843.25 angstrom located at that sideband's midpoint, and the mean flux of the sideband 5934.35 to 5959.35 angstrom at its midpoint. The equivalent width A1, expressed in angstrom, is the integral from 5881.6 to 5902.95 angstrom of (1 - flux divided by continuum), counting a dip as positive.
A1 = 0.9 angstrom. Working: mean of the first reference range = 3.34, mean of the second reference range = 3.27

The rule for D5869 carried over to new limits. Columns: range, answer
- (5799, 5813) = 3.628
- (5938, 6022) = 4.327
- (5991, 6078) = 4.7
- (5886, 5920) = 3.717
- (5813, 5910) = 4.802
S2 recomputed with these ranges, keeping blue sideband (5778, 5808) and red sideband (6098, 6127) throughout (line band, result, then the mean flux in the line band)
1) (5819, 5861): -0.085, 3.47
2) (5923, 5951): -0.050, 3.36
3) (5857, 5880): -0.105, 3.53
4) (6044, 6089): -0.115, 3.58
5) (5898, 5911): -0.058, 3.39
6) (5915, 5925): 0.032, 3.12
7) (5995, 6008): -0.053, 3.38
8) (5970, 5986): 0.015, 3.17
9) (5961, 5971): -0.036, 3.32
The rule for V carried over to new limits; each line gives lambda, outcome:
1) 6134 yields 3.19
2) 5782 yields 3.165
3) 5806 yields 3.628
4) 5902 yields 3.241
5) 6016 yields 3.159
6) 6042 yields 3.515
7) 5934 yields 3.685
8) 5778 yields 3.619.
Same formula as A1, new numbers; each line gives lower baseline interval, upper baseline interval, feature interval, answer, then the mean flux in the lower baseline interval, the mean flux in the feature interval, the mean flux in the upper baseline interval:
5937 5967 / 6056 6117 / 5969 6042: 1.0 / 3.31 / 3.26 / 3.29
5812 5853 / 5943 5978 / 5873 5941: -2.2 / 3.35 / 3.35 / 3.18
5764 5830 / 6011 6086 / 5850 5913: -1.6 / 3.24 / 3.4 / 3.48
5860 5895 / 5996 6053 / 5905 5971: 0.9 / 3.33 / 3.31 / 3.41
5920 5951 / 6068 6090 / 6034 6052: -0.7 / 3.35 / 3.51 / 3.39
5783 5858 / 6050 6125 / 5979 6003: 0.6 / 3.31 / 3.26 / 3.36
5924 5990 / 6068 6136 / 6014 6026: -0.2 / 3.27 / 3.31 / 3.26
